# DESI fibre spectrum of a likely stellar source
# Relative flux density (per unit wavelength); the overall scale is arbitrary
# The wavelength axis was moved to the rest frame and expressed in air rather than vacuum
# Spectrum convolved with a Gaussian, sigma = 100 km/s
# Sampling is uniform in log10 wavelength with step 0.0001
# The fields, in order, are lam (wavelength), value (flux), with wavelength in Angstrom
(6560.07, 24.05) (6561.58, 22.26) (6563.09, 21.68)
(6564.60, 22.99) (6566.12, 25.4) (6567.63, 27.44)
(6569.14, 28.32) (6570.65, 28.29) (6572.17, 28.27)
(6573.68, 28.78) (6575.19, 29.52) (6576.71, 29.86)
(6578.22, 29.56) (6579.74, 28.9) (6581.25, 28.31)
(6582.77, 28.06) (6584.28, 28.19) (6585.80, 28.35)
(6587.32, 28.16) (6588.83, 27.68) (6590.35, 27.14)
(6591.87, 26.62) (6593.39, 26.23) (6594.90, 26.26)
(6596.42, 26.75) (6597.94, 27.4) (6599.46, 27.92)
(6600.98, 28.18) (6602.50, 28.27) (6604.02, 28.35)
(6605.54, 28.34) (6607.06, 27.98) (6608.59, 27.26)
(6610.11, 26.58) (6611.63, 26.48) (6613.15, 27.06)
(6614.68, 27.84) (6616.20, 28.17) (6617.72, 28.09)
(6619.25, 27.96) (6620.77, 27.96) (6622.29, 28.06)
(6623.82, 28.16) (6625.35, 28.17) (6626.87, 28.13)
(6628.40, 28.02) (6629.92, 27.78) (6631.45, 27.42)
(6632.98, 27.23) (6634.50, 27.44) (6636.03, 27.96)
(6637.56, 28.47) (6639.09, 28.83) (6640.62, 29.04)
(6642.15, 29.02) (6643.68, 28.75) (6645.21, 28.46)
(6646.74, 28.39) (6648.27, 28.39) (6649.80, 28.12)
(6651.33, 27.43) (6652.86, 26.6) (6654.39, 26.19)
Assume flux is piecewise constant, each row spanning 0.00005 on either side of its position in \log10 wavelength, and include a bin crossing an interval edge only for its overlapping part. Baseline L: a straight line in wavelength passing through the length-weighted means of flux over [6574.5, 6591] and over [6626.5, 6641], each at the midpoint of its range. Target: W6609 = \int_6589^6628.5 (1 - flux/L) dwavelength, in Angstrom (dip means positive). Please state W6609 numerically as 0.9 Angstrom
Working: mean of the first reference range 28.5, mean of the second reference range 28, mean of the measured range 27.6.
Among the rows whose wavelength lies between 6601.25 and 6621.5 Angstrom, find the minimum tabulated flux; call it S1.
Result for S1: 26.48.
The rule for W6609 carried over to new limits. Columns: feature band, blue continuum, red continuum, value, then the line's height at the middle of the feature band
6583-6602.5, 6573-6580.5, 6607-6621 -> 0.7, 28.5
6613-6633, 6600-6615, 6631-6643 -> 0.0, 27.9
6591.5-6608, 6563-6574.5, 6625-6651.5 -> -0.1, 27.4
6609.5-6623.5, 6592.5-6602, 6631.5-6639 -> -0.1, 27.5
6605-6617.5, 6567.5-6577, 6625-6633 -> 0.3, 28.1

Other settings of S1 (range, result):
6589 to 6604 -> 26.23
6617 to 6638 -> 27.23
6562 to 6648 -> 21.68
